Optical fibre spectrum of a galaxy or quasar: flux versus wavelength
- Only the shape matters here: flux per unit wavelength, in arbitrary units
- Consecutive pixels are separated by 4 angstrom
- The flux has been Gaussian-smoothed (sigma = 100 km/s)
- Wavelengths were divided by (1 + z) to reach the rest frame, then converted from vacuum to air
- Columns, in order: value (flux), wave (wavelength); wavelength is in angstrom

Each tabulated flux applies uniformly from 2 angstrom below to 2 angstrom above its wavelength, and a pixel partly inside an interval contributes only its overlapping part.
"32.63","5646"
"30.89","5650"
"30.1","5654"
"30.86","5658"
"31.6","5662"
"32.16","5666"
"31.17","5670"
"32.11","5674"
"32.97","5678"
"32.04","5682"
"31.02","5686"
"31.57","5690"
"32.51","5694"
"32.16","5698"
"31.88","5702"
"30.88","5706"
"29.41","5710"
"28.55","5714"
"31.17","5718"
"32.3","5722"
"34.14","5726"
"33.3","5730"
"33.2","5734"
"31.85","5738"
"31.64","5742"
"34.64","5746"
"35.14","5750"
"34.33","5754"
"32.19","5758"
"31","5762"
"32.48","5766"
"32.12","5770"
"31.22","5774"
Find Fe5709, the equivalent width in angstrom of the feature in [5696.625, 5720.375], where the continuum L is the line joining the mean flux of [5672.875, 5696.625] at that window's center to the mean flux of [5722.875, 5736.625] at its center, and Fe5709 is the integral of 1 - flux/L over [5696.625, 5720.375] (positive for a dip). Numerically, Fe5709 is 1.5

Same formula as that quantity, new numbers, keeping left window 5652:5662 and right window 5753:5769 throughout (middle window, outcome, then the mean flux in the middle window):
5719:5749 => -1.02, 33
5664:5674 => -0.28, 31.8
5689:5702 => -0.32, 32.1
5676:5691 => -0.38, 31.9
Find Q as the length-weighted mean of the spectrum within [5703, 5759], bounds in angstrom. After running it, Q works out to 32.3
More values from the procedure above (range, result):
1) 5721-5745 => 32.8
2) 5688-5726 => 31.3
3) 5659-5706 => 31.9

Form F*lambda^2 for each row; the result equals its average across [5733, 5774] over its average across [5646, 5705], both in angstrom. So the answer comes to 1.06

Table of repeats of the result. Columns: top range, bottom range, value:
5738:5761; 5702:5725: 1.10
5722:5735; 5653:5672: 1.09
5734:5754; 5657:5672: 1.09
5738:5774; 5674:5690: 1.05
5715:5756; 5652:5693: 1.07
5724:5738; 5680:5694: 1.07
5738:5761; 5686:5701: 1.06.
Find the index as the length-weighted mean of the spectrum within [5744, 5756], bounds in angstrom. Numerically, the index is 34.7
